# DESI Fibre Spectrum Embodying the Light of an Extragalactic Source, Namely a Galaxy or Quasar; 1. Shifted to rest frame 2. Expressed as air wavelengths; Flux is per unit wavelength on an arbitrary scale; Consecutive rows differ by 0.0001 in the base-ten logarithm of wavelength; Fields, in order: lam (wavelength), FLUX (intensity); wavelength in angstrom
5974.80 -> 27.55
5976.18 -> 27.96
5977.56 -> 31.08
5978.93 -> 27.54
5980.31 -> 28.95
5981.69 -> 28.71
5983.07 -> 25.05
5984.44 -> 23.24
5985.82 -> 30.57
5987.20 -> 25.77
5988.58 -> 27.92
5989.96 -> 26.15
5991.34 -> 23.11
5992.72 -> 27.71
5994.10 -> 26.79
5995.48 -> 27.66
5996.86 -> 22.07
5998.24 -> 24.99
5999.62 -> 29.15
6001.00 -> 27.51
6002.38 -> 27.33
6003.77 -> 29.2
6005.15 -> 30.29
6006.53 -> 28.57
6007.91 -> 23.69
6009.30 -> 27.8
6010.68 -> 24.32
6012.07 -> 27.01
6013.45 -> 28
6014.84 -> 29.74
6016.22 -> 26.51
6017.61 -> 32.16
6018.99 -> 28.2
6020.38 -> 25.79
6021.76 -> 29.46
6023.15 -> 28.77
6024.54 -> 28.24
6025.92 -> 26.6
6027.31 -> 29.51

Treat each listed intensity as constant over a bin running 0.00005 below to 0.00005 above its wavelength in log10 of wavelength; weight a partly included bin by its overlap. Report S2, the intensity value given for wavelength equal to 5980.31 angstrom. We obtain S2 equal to 28.95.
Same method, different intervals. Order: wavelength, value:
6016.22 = 26.51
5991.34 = 23.11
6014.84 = 29.74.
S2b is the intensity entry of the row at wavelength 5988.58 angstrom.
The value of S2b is 27.92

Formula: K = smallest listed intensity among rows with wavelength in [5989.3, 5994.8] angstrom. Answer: 23.11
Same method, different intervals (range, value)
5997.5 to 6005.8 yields 24.99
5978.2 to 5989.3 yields 23.24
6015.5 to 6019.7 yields 26.51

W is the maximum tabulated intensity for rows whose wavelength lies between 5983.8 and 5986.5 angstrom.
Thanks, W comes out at 30.57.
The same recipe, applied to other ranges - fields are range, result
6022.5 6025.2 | 28.77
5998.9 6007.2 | 30.29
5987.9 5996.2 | 27.92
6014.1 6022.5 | 32.16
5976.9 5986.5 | 31.08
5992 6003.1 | 29.15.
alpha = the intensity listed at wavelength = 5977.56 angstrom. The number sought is 31.08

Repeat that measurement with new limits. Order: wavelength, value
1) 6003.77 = 29.2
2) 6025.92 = 26.6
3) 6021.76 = 29.46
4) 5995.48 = 27.66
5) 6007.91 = 23.69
